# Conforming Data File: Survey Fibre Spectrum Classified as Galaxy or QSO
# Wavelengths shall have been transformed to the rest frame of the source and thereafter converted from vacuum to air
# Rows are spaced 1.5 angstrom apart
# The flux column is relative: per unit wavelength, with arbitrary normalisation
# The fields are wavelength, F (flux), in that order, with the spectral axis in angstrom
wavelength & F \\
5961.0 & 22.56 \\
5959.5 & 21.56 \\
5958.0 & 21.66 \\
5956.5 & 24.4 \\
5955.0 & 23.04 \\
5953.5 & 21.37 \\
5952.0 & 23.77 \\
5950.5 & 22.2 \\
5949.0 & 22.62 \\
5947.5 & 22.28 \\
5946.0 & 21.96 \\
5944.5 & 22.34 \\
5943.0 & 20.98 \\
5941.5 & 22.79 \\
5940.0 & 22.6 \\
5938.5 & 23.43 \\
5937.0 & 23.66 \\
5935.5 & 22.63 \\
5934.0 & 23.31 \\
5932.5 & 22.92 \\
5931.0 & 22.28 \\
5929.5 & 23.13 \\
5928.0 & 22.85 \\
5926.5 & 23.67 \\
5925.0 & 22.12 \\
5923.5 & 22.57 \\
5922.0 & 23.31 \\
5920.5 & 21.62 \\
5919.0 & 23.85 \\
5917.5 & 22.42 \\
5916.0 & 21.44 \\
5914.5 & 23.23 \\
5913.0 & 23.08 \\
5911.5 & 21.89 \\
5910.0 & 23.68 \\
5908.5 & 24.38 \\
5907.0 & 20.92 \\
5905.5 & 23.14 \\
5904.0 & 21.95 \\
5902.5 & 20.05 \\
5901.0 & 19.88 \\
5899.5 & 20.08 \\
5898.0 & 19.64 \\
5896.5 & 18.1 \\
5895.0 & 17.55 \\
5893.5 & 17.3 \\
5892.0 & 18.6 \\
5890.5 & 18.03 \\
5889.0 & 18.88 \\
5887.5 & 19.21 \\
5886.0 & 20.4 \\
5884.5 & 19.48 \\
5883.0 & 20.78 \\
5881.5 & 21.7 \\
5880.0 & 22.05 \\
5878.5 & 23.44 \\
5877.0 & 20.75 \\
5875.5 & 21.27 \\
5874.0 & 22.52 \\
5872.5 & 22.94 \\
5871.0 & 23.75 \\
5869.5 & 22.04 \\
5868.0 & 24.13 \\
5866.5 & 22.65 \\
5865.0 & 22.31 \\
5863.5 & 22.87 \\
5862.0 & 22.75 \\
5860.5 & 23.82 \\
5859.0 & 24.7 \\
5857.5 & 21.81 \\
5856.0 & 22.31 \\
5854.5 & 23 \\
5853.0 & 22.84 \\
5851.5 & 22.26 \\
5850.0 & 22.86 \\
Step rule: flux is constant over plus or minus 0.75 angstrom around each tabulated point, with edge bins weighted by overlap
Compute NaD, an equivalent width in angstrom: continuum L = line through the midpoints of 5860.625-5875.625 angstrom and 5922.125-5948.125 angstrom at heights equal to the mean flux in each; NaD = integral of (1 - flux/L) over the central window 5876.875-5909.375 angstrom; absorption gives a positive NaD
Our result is 3.5 angstrom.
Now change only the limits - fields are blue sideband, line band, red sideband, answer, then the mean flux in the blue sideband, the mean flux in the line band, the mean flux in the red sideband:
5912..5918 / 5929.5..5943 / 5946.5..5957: -0.12 angstrom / 22.5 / 22.9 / 22.8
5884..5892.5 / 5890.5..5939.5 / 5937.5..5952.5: -2.49 angstrom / 19.1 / 21.8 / 22.5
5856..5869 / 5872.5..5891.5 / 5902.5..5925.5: 1.75 angstrom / 23.1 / 20.8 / 22.6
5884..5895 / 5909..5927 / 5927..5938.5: -1.01 angstrom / 18.7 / 22.7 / 23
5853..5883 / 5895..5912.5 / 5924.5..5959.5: 1.19 angstrom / 22.6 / 21.1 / 22.7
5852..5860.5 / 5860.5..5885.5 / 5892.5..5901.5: -1.19 angstrom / 23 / 22.2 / 18.7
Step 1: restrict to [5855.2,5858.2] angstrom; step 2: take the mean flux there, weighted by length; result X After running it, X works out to 22.1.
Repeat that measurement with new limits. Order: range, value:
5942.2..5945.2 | 21.7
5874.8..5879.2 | 21.8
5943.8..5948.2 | 22.2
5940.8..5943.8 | 21.9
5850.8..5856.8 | 22.6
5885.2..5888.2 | 19.8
